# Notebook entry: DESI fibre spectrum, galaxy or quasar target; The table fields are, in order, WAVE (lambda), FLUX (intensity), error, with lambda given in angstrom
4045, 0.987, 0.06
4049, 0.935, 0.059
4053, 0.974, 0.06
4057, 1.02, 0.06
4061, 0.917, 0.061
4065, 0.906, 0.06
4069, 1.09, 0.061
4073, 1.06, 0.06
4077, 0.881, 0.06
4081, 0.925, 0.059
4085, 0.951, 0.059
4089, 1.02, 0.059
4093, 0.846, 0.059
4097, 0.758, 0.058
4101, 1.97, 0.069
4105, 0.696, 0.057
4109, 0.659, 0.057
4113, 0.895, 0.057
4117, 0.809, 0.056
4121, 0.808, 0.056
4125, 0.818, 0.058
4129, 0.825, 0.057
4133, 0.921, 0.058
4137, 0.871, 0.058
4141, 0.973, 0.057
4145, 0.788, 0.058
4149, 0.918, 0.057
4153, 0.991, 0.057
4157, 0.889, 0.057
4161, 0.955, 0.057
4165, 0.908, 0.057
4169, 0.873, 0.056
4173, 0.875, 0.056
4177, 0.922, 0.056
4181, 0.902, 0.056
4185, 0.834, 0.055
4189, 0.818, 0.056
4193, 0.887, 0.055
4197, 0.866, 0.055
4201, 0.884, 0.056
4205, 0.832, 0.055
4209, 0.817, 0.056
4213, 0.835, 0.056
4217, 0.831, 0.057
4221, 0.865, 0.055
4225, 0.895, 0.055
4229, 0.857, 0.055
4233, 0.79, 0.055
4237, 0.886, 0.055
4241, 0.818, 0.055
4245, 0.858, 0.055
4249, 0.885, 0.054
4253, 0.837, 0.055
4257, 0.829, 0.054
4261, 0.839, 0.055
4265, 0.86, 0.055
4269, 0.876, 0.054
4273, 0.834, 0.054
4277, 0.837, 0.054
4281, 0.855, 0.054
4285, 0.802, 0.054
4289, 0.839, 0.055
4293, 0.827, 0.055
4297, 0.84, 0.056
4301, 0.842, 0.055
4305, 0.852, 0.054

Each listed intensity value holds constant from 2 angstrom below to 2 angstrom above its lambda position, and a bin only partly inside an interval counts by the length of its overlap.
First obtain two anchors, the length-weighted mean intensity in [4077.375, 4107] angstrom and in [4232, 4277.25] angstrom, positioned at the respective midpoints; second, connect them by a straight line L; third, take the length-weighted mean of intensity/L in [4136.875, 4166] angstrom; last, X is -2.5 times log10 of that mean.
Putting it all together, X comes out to 0.05 mag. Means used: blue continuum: 1.02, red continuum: 0.847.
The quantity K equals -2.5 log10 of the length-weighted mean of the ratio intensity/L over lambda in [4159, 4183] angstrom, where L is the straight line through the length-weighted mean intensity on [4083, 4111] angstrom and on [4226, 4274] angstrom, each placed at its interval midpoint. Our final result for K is 0.02 mag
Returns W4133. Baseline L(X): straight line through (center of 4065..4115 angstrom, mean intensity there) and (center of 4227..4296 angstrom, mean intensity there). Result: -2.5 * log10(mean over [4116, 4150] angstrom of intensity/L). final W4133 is 0.10 mag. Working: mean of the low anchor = 0.976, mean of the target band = 0.859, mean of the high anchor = 0.843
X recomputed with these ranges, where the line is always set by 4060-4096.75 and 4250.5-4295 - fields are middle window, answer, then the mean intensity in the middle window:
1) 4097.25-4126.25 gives -0.02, 0.943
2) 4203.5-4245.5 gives 0.03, 0.844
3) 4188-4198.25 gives 0.03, 0.86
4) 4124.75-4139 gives 0.07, 0.864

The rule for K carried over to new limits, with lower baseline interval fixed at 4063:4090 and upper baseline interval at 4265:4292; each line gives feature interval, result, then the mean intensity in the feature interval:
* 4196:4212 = 0.053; 0.848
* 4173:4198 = 0.038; 0.872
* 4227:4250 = 0.026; 0.847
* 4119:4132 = 0.144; 0.825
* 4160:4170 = 0.006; 0.912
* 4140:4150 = 0.056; 0.882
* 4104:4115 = 0.253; 0.755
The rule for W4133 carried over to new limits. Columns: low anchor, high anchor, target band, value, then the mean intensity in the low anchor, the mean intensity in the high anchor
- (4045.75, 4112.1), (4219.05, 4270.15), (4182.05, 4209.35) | 0.05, 0.974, 0.853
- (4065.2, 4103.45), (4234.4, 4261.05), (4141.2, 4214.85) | 0.06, 1.04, 0.85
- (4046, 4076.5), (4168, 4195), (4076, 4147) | 0.03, 0.981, 0.873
